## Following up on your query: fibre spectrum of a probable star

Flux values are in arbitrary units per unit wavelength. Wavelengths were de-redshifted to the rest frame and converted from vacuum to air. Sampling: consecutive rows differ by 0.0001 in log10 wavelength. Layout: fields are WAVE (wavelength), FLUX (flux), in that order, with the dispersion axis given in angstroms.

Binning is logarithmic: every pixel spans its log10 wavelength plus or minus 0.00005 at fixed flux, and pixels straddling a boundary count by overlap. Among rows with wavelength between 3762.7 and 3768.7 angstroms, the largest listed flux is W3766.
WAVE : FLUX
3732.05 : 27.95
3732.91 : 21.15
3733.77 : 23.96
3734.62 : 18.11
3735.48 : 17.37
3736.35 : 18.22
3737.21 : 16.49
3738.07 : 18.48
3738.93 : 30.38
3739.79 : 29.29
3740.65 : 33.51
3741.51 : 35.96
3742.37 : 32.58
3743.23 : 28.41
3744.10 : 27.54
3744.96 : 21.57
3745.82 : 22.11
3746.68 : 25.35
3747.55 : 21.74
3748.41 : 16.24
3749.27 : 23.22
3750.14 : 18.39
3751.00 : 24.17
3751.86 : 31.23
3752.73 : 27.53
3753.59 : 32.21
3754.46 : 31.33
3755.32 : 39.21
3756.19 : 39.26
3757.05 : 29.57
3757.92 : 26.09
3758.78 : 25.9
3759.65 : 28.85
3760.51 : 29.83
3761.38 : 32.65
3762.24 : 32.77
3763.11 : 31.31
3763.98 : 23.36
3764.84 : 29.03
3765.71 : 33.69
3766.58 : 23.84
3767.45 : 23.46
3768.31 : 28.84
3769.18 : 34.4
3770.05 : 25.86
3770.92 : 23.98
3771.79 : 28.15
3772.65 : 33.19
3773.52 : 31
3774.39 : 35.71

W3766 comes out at 33.69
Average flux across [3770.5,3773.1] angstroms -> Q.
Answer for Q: 28.5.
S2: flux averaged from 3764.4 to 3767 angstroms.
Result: 28.9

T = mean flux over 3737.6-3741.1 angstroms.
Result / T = 27.9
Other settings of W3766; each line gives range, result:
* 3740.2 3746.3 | 35.96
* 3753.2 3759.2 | 39.26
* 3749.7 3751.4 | 24.17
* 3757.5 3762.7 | 32.77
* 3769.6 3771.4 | 25.86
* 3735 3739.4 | 30.38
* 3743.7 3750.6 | 27.54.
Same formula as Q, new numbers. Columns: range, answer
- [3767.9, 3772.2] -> 28.2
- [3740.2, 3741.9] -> 34.7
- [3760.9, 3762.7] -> 32.6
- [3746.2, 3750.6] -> 21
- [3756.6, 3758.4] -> 28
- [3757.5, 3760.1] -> 27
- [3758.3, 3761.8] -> 29.3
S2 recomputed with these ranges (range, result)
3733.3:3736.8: 19.4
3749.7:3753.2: 25.4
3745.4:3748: 23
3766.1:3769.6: 27.7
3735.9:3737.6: 17.3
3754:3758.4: 33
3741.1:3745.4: 29.2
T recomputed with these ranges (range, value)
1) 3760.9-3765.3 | 29.8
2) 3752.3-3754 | 29.9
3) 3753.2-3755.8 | 34.3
